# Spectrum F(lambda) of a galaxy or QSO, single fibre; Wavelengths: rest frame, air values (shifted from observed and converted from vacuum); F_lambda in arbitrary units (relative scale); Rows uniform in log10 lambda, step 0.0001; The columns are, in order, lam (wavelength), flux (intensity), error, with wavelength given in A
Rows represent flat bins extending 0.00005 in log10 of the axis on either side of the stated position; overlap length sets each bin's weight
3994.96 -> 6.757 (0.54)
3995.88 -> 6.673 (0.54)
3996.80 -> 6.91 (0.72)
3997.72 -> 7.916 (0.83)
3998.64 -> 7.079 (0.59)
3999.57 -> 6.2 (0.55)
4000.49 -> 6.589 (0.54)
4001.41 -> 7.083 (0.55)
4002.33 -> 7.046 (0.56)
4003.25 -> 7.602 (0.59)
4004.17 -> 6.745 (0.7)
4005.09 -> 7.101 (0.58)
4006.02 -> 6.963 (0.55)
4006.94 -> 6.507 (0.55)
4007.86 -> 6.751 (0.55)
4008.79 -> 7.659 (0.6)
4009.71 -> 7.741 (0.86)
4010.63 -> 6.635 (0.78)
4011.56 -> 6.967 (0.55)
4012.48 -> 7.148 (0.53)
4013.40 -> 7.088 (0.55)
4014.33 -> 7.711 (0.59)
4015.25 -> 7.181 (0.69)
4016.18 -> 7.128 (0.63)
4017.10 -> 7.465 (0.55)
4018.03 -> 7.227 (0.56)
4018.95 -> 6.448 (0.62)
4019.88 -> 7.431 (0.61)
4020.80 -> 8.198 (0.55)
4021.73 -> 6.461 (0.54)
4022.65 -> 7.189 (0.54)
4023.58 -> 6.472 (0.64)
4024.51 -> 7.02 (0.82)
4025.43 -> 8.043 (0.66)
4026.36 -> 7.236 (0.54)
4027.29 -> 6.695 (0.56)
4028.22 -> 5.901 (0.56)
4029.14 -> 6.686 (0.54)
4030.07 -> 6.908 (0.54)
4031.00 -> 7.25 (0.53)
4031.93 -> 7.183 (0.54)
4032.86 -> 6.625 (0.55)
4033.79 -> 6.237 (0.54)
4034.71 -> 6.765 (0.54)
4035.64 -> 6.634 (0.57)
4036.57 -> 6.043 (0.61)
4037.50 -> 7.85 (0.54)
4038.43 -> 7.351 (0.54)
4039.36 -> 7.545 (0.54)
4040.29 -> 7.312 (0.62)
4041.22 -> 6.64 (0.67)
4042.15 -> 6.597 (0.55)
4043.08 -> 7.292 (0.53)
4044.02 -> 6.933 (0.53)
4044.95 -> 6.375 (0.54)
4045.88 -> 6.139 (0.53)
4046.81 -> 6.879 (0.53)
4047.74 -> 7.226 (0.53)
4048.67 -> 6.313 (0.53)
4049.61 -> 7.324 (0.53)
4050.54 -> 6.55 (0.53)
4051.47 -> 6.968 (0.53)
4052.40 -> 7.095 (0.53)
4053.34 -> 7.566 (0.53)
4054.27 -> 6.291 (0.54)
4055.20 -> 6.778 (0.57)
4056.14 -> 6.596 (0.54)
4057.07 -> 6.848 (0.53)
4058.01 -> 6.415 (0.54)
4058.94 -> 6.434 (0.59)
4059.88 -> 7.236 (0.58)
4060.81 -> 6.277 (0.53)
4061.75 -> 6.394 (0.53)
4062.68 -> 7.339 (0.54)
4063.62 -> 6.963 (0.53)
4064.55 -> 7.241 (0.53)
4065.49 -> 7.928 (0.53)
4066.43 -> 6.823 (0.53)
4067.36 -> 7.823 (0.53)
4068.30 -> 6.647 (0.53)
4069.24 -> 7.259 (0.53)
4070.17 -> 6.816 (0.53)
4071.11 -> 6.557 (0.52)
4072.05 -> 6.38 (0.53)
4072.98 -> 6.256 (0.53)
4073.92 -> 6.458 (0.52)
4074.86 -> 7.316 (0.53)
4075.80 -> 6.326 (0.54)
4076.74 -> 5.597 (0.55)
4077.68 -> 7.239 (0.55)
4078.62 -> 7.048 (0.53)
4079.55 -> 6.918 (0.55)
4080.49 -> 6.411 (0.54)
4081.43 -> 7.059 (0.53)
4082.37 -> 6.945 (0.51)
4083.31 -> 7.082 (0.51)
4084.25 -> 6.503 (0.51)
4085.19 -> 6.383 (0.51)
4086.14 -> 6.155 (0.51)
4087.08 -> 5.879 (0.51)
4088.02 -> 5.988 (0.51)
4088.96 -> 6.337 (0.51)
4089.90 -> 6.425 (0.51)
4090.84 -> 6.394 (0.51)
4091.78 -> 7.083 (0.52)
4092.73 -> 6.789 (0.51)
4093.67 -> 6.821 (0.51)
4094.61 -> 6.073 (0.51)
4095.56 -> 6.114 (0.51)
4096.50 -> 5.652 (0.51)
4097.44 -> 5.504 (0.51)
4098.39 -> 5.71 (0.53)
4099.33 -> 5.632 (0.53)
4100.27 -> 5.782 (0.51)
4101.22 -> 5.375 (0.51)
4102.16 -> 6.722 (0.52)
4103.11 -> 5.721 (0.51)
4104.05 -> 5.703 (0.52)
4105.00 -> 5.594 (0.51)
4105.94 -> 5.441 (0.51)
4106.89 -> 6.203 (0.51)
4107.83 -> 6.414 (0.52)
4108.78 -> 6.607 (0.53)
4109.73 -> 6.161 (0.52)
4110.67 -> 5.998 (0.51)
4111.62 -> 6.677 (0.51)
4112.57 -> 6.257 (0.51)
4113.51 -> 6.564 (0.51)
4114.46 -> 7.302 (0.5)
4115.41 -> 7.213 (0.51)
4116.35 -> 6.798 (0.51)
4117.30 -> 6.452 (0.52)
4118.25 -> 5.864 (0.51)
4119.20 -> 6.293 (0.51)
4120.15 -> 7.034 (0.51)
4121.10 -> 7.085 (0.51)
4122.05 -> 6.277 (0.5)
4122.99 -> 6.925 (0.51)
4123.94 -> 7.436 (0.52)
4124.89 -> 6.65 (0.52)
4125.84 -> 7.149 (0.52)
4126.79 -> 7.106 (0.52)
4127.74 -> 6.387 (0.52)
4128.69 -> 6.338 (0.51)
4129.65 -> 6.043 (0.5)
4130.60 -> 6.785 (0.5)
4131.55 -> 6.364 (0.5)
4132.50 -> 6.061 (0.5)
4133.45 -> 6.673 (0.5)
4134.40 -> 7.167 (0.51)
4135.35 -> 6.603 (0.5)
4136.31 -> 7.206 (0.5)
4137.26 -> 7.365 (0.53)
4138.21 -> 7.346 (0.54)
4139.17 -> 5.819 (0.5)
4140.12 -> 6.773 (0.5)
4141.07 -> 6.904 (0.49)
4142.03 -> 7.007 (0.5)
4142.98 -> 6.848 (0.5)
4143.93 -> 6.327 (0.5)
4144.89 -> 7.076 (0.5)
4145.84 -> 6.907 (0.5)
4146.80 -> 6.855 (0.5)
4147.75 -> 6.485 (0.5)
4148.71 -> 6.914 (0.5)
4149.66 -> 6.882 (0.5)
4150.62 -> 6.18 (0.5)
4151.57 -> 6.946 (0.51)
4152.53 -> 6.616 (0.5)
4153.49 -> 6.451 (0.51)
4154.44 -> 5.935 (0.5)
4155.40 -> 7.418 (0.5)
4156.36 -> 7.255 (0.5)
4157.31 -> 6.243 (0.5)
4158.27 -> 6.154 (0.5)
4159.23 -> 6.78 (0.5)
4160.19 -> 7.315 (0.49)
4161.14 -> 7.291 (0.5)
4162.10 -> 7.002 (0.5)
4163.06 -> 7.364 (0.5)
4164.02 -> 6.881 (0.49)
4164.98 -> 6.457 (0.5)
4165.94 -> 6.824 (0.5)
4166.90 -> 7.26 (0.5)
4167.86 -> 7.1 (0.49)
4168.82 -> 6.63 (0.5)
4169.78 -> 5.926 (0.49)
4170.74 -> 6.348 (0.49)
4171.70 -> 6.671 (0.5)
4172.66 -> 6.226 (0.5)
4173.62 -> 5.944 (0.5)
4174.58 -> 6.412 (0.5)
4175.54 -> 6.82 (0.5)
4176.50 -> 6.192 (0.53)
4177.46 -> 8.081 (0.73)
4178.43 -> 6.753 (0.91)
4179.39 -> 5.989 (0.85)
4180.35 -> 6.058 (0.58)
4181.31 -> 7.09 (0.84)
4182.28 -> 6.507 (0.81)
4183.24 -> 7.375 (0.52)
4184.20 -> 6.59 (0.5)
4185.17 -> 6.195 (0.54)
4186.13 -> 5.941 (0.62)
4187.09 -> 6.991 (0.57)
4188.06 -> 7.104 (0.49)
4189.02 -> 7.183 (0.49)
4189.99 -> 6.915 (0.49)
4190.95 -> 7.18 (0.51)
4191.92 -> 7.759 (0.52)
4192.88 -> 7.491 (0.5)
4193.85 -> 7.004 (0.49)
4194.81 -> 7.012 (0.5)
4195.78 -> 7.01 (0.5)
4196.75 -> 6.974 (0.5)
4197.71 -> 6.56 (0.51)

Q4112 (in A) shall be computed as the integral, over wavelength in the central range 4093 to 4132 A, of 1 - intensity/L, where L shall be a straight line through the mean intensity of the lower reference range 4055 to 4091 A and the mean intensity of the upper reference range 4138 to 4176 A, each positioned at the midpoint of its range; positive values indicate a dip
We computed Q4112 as 2.1 A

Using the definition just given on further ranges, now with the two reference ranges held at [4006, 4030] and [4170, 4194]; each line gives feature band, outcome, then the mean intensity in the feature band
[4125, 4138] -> 0.2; 6.72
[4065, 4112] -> 3.5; 6.41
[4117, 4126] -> 0.2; 6.71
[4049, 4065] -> 0.4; 6.84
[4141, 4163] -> 0.1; 6.78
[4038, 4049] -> 0.2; 6.89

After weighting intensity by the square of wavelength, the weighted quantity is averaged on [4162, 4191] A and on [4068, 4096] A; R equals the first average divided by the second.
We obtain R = 1.1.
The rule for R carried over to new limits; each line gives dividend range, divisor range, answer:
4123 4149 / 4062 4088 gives 1.03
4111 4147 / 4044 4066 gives 1.02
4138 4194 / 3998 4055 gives 1.04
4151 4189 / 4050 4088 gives 1.04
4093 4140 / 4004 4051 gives 0.96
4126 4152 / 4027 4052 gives 1.03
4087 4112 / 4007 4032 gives 0.90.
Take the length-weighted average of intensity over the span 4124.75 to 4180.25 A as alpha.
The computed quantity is 6.71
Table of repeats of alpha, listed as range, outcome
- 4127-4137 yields 6.59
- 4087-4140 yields 6.42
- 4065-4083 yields 6.83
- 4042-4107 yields 6.56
